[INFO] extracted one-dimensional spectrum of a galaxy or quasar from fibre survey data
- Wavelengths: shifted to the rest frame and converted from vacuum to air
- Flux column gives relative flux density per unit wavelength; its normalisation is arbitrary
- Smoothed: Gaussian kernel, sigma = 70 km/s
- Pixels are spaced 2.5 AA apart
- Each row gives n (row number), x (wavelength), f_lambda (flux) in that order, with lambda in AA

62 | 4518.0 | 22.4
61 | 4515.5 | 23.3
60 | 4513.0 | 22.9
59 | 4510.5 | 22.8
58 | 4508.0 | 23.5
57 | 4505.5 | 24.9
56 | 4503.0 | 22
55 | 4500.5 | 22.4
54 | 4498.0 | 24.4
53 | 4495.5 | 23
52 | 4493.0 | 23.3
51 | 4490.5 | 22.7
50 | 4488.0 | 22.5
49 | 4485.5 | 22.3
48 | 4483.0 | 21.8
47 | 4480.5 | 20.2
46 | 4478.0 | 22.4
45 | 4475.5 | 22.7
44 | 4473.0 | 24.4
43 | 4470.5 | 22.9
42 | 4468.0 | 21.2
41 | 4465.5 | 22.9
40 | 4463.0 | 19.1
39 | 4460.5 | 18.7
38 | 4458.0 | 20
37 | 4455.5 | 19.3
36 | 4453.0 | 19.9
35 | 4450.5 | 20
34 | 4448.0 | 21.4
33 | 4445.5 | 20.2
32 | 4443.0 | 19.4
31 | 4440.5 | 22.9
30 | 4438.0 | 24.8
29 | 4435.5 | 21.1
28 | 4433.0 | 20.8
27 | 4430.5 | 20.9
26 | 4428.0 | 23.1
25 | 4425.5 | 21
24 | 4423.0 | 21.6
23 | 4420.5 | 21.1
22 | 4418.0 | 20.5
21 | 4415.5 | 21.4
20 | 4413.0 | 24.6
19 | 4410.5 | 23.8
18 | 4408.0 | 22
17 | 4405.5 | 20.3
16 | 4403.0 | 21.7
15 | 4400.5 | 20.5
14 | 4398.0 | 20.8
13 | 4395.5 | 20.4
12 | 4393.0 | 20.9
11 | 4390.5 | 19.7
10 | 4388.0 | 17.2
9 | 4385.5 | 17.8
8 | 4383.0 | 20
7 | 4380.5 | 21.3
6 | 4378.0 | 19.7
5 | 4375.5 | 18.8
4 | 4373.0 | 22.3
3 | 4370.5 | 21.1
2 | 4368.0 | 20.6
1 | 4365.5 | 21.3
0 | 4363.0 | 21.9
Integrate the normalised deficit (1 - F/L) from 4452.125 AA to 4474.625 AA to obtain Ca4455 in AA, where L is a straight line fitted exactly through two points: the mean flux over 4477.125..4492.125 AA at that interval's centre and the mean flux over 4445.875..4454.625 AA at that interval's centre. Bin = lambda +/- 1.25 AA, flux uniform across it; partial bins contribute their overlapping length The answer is 0.0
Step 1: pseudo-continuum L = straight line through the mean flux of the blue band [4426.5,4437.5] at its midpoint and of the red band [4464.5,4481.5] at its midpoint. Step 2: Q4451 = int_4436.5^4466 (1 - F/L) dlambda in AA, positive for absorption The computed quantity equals 1.82 AA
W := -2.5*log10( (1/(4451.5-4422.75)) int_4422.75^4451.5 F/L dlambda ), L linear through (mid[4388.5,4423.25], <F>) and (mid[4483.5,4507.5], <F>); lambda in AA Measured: 0.022 mag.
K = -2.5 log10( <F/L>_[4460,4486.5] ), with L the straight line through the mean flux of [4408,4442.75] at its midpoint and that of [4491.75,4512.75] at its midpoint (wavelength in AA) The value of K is 0.051 mag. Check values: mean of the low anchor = 22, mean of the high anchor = 23.3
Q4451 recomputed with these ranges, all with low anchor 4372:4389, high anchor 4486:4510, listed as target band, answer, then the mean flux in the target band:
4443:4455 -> 0.8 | 20.2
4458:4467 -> 0.8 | 20.2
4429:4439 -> -0.3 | 21.9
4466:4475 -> -0.2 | 22.8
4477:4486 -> 0.4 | 21.6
